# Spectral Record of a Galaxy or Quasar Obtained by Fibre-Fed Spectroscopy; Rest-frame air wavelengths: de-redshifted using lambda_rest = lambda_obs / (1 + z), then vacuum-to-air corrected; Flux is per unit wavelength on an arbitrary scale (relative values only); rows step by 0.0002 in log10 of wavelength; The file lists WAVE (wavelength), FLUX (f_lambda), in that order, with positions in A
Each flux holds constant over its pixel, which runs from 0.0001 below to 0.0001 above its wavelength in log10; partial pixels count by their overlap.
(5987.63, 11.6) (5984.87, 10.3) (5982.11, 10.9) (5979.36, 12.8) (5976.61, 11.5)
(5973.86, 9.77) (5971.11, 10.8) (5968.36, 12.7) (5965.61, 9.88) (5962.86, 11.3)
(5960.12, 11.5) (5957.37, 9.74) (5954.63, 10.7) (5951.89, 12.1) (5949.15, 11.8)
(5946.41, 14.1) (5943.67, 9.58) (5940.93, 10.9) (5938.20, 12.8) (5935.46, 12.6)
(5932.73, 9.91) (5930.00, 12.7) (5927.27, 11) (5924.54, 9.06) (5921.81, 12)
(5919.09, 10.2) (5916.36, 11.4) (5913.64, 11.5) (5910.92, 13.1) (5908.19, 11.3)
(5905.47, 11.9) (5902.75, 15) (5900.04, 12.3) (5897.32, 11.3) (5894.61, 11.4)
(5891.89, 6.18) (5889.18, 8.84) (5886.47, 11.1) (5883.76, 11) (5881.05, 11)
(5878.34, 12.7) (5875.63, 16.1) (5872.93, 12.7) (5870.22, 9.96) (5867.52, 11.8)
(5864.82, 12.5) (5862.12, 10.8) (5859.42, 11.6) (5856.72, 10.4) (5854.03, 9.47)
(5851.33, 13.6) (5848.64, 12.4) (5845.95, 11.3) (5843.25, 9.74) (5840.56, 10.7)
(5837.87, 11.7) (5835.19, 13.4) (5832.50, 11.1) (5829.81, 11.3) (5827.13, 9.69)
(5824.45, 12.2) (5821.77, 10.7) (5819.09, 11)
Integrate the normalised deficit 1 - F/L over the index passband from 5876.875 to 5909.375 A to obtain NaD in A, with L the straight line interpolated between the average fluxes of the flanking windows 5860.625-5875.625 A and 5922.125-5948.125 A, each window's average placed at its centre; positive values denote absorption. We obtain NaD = 1.6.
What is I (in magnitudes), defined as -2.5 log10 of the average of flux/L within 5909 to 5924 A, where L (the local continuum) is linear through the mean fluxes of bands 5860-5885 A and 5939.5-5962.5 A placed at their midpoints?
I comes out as 0.01 mag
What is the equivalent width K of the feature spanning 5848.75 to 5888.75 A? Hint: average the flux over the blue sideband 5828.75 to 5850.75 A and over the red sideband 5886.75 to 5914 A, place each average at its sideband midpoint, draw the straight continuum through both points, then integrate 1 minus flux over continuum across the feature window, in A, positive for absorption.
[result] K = -1.1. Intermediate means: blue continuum 11.5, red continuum 11.3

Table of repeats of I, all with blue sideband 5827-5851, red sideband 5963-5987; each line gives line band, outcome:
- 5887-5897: 0.217 mag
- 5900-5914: -0.122 mag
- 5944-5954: -0.096 mag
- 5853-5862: 0.081 mag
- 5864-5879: -0.115 mag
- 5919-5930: 0.035 mag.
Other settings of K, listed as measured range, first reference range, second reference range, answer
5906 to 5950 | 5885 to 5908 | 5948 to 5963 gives -1.6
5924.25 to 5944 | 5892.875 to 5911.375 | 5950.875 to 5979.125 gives 0.6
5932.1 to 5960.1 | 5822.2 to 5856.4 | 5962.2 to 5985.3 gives -0.7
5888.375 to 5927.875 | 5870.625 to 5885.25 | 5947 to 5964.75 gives 2.9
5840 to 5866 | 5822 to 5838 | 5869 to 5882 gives 1.7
